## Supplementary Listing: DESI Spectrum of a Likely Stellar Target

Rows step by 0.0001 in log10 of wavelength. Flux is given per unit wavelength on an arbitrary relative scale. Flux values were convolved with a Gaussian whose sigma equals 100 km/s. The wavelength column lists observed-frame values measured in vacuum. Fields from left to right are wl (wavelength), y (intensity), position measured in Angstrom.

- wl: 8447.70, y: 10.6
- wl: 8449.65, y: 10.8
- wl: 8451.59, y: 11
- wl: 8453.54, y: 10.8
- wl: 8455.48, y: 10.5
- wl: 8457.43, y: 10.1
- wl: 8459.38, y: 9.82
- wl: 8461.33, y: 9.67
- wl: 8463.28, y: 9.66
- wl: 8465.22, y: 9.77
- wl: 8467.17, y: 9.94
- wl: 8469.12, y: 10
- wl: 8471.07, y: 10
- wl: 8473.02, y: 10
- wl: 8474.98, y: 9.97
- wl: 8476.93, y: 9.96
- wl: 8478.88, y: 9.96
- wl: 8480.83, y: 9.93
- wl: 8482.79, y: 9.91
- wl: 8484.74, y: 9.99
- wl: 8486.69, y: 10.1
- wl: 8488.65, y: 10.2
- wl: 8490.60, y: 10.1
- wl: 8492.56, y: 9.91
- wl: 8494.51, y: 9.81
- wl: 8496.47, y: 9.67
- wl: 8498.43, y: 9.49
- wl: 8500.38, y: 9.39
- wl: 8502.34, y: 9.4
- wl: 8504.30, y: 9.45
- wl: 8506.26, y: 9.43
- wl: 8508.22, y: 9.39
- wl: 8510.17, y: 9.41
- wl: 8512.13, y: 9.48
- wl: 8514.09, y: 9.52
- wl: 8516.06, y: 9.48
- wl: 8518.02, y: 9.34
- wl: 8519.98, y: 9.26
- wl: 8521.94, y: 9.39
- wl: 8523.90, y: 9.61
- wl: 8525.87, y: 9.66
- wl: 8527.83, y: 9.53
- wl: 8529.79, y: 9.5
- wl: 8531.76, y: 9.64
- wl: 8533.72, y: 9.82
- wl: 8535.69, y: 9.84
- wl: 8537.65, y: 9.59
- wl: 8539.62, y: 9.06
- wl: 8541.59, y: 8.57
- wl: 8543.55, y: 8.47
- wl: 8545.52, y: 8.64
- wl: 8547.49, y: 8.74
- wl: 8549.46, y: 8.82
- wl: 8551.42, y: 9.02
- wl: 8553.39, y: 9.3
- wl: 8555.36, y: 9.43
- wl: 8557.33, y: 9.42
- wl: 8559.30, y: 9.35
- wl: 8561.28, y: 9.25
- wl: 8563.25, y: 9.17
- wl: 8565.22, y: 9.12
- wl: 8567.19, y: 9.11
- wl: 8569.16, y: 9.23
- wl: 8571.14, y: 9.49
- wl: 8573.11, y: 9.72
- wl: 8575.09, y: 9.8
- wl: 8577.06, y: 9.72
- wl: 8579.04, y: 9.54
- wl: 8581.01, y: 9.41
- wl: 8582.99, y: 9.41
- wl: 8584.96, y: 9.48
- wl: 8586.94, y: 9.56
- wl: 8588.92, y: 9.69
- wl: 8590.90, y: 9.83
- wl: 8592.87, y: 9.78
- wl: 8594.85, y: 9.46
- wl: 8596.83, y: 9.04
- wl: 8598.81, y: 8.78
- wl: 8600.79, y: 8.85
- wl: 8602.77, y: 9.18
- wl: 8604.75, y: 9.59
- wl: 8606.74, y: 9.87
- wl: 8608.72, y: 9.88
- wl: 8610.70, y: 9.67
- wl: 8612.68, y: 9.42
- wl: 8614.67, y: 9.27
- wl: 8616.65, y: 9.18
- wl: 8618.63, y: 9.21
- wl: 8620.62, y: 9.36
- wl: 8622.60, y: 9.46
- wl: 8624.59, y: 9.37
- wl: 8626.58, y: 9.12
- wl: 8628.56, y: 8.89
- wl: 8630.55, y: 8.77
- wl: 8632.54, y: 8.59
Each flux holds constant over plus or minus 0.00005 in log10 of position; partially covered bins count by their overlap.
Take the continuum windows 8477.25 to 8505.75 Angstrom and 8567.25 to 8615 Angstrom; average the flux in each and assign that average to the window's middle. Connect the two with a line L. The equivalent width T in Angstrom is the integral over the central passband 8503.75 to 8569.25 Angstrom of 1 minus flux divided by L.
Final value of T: 2.5 Angstrom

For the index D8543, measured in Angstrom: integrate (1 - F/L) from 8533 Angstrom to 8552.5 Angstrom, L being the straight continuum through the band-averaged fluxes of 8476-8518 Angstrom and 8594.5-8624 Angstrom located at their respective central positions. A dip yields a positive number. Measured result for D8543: 1.0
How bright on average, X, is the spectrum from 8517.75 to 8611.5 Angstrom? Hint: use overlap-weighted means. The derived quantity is 9.37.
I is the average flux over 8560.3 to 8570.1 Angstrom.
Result 9.18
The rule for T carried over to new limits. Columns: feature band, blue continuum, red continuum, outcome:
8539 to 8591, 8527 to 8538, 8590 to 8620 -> 1.51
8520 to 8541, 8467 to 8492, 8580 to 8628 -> 0.49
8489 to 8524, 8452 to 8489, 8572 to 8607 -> 1.14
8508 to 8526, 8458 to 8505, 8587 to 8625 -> 0.51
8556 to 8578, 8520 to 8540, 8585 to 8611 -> 0.26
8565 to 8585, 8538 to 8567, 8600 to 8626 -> -0.64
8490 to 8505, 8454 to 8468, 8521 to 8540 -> 0.18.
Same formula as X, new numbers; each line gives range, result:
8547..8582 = 9.32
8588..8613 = 9.47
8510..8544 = 9.41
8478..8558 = 9.48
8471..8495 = 9.99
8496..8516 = 9.46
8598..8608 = 9.28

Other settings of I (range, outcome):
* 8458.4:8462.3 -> 9.73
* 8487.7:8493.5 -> 10.1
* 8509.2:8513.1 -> 9.44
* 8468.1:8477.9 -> 9.98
